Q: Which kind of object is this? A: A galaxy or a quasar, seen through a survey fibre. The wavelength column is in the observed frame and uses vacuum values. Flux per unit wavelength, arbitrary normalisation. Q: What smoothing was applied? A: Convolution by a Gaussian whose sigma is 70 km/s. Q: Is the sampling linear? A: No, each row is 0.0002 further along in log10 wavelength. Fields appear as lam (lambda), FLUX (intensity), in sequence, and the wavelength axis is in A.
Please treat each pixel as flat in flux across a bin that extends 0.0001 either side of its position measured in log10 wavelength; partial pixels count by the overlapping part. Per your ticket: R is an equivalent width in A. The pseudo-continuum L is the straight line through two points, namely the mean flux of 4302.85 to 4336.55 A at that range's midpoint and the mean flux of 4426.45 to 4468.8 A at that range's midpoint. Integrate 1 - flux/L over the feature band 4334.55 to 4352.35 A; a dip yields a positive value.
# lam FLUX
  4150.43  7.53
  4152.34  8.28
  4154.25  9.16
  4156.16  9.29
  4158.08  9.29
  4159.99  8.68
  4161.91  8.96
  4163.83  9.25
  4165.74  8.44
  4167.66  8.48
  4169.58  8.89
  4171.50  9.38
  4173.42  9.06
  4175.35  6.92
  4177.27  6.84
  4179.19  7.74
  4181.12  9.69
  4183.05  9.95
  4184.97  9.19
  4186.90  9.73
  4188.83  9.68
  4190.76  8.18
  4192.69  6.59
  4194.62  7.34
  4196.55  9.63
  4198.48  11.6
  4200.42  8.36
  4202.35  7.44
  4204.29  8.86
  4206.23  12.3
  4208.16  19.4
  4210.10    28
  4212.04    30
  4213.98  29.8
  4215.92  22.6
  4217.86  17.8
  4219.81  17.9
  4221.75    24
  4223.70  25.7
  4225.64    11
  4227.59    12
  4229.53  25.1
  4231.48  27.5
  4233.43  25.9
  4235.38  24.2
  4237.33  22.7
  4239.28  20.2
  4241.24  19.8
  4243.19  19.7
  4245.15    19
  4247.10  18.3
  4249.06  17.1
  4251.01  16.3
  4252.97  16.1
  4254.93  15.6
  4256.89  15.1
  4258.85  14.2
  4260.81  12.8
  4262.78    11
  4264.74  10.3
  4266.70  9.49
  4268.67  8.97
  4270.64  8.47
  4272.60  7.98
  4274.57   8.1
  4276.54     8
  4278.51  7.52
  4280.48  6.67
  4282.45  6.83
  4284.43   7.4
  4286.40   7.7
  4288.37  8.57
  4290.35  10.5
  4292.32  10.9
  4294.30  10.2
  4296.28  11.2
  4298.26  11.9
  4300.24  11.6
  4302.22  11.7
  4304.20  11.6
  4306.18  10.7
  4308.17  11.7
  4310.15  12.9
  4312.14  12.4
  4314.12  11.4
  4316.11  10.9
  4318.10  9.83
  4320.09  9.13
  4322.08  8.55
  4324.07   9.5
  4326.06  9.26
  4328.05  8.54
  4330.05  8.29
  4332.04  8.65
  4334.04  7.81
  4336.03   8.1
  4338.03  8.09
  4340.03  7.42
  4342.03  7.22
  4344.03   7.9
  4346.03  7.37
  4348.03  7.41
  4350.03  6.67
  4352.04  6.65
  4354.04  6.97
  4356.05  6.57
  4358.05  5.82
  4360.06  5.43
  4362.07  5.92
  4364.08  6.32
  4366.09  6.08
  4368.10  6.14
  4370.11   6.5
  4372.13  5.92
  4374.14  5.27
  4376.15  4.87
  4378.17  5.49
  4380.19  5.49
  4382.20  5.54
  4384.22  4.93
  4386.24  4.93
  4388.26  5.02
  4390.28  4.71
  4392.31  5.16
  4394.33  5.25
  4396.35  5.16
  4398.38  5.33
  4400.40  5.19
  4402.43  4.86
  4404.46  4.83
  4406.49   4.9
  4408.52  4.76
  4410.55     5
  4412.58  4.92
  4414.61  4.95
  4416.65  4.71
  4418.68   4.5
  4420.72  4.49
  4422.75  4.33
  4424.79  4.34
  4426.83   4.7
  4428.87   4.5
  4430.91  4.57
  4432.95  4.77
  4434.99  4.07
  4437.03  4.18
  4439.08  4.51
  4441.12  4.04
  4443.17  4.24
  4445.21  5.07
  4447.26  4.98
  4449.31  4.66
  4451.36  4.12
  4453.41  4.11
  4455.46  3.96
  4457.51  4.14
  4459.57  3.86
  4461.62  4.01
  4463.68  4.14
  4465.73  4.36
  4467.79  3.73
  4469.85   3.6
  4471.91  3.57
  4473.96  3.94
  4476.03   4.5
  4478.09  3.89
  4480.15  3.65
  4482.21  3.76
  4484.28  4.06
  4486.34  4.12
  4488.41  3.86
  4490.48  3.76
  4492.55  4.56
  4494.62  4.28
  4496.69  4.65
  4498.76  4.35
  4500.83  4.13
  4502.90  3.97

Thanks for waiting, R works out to 3.0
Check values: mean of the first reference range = 10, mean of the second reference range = 4.31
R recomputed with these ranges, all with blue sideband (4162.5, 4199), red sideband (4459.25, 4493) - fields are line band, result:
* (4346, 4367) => -1.9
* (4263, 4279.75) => -3.2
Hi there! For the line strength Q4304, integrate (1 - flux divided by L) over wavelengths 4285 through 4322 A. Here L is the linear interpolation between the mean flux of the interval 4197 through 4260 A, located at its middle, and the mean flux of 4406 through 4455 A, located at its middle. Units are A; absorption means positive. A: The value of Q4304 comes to 7.4 A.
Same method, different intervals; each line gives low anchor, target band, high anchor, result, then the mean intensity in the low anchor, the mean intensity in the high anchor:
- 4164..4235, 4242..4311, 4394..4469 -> -3.2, 14.3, 4.54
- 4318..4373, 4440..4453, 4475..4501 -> 1.5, 7.39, 4.12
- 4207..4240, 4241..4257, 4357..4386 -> 1.8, 22.5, 5.68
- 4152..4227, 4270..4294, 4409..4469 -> 3.0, 12.4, 4.41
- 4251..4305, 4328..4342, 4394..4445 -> 0.2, 10.5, 4.68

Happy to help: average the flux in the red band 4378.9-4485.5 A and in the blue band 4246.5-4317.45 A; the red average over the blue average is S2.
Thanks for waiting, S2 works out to 0.41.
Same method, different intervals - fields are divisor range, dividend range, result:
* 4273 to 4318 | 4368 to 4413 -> 0.52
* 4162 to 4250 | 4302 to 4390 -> 0.51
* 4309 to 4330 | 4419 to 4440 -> 0.44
